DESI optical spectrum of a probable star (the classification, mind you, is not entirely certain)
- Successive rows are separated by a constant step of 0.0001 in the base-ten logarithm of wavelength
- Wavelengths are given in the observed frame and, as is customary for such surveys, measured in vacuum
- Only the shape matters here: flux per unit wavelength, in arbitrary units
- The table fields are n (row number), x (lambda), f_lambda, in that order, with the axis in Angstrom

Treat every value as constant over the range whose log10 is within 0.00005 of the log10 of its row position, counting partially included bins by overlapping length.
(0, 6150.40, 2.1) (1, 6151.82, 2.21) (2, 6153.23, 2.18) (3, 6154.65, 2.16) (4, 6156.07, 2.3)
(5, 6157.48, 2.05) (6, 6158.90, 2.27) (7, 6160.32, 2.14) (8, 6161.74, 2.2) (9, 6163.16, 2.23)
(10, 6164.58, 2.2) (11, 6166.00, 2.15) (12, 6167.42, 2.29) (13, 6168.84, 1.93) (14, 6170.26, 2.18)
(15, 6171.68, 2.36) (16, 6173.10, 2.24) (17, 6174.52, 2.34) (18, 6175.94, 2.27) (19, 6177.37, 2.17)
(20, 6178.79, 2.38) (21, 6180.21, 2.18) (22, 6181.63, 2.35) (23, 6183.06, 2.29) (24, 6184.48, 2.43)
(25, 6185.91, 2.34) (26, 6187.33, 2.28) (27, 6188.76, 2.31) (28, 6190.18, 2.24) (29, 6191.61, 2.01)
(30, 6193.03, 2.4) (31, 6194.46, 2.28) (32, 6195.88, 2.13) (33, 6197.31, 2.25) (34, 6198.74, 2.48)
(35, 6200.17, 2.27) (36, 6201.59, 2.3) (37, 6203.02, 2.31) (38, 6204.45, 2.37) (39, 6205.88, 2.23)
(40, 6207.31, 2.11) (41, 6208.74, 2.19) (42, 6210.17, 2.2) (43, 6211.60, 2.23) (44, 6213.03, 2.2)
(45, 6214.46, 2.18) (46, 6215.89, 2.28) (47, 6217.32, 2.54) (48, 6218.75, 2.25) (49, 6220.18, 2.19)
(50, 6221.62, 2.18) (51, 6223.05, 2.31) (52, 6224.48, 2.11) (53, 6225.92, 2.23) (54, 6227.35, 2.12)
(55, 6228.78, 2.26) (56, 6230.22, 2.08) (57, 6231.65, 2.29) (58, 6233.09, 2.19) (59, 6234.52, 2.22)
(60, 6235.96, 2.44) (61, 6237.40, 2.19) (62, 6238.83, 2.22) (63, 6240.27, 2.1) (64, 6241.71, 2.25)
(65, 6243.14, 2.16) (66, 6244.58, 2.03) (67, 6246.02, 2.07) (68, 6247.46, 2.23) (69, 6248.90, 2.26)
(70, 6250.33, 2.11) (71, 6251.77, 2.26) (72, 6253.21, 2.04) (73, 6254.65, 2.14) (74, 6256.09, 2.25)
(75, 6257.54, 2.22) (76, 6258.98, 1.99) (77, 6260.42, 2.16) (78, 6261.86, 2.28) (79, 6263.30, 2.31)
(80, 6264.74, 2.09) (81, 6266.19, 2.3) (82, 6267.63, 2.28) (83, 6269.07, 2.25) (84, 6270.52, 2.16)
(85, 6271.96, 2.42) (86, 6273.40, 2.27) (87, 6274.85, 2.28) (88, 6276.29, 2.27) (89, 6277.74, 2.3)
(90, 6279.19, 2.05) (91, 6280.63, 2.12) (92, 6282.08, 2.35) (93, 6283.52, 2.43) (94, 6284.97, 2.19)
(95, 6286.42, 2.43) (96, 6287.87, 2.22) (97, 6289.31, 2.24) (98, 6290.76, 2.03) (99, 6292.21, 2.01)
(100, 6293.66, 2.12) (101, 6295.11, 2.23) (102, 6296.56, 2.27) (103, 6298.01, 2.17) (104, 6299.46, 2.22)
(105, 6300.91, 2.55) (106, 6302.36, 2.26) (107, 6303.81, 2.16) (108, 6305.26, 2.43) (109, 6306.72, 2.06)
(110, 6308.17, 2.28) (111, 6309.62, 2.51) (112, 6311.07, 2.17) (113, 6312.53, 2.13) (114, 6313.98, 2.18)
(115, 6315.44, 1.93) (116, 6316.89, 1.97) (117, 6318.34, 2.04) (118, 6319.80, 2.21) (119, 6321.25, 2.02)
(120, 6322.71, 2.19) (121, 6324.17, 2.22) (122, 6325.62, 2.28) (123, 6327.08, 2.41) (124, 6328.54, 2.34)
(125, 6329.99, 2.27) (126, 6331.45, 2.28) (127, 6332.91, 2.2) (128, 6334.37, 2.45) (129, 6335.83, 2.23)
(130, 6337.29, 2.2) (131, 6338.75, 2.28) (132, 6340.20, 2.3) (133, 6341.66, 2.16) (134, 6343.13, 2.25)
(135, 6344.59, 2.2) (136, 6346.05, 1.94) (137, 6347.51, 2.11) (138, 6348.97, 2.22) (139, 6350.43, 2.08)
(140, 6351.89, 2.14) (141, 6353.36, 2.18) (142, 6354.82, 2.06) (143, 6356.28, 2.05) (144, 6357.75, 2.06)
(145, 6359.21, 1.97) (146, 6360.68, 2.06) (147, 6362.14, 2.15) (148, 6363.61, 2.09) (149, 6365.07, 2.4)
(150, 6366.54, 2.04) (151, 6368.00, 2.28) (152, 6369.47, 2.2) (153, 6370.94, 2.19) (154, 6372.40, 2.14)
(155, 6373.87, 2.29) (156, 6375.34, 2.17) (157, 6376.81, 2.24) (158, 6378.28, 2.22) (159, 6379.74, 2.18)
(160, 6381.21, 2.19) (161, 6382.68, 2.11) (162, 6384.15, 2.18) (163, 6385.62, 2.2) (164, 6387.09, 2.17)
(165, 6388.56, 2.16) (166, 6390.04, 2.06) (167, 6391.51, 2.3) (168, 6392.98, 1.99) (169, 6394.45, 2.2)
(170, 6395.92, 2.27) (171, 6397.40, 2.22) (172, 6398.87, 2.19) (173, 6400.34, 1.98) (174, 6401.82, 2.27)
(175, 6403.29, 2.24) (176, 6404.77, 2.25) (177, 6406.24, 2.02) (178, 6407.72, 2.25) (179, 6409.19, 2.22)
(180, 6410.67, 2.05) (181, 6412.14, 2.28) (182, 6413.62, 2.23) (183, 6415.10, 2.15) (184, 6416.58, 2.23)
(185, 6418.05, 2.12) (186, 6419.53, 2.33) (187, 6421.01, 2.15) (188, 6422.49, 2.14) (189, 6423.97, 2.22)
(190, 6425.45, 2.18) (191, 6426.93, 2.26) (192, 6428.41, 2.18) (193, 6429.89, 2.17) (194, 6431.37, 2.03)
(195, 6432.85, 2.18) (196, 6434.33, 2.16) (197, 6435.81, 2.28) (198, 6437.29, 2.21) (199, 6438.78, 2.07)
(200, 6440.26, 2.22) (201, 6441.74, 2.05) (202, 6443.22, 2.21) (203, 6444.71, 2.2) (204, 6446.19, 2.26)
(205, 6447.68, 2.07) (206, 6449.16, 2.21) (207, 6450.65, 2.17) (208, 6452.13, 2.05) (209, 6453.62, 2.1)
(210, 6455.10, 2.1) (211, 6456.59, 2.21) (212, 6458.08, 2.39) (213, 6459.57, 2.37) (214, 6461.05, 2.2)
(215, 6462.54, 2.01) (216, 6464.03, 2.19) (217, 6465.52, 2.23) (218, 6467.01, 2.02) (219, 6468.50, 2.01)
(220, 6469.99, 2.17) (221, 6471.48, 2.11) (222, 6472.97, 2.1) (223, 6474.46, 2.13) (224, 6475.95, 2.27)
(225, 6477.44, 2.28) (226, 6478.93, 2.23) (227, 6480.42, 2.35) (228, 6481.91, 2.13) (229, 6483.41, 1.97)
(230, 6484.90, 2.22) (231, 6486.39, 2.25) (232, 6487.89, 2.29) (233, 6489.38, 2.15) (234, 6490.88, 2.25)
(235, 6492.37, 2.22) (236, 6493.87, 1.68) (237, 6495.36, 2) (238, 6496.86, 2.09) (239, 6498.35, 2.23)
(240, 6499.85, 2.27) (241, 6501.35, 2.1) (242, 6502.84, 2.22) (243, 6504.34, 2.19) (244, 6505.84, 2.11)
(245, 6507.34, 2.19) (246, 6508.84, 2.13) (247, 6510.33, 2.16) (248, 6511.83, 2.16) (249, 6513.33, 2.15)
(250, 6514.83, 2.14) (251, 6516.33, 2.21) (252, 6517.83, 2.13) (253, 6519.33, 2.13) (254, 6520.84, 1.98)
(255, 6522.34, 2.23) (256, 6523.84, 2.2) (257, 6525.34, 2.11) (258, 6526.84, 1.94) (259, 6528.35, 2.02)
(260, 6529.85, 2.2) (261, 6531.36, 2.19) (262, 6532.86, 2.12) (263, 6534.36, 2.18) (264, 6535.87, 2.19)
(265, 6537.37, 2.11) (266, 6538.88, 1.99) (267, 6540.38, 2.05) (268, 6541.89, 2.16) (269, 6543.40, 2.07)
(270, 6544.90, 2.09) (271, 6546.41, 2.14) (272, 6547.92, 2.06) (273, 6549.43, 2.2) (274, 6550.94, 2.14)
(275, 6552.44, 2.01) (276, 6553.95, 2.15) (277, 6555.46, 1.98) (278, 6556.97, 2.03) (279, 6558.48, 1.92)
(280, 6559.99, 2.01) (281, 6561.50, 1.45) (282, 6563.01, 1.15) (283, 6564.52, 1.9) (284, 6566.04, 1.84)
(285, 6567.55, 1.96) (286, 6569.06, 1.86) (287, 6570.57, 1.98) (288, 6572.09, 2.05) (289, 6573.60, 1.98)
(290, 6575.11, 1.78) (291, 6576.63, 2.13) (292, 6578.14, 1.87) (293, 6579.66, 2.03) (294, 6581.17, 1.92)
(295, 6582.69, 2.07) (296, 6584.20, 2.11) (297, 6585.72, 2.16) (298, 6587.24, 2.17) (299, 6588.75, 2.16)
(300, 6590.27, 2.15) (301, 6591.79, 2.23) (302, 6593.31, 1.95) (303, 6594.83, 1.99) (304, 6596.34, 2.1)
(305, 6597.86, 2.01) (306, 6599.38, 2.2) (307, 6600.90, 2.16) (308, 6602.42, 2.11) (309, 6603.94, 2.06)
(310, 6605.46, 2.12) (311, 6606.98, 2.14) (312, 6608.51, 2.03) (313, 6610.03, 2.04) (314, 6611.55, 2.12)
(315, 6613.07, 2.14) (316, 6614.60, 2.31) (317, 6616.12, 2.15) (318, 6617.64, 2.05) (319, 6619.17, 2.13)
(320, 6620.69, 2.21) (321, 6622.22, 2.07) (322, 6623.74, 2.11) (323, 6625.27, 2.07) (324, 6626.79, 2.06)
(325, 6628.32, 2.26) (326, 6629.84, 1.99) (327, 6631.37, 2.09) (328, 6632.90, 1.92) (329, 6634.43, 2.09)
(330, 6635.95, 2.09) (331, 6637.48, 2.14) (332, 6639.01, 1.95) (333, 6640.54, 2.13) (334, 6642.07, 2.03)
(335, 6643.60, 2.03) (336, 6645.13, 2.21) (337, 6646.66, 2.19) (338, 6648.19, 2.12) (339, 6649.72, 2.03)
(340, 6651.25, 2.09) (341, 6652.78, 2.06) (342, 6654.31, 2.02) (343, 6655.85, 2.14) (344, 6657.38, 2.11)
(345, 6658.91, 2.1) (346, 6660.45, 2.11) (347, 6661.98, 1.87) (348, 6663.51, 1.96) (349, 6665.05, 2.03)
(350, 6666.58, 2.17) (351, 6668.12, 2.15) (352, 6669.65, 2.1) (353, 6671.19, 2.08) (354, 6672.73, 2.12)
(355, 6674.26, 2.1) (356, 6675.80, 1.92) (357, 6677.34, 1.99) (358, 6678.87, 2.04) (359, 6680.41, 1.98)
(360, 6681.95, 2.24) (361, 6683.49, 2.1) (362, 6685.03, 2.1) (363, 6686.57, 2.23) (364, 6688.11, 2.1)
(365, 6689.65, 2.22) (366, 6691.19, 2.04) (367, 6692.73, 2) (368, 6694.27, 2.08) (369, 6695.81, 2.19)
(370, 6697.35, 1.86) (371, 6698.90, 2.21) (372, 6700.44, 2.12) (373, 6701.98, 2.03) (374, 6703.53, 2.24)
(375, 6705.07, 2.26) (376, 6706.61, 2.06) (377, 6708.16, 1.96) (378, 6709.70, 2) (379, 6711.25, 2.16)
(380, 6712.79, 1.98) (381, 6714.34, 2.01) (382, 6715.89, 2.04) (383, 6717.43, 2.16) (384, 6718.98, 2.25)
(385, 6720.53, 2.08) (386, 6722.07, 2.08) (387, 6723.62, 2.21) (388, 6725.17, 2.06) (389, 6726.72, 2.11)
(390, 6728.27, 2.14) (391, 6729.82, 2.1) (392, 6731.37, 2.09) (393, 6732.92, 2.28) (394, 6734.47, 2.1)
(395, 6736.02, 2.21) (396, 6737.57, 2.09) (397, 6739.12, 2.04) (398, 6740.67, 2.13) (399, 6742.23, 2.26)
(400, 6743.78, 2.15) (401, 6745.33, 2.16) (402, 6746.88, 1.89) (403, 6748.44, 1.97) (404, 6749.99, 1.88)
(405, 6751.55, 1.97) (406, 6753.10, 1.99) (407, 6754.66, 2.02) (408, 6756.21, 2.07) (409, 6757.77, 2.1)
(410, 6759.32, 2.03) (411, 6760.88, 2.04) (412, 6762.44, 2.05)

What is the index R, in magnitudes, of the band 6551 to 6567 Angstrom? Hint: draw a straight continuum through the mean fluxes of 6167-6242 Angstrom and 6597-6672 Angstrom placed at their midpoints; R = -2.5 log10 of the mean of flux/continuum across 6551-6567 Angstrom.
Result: 0.14 mag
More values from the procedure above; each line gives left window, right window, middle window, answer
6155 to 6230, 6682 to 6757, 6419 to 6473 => 0.002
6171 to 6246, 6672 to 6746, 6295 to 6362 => 0.010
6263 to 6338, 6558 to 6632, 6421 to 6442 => -0.014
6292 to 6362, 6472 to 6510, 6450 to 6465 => -0.006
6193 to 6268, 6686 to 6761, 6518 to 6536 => 0.011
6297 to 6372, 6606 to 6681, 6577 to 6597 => 0.016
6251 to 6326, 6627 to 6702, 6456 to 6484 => -0.015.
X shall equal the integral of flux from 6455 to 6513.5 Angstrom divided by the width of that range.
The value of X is 2.16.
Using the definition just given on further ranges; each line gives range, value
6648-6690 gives 2.08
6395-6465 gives 2.18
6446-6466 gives 2.18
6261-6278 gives 2.27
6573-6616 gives 2.08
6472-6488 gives 2.2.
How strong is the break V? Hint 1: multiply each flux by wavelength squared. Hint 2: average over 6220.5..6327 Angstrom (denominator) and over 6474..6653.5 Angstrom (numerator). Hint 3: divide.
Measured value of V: 1.03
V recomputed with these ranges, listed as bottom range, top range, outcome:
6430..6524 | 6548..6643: 0.98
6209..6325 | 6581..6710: 1.06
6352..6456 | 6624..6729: 1.05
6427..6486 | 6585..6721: 1.02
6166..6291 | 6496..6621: 1.03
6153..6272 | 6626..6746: 1.09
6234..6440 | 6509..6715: 1.03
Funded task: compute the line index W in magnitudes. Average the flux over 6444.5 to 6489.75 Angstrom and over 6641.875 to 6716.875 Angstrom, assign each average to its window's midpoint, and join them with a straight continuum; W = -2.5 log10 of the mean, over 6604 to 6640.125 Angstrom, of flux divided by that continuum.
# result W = 0.00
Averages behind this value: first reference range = 2.18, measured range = 2.1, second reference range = 2.08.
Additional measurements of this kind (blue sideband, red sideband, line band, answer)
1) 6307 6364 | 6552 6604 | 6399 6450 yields -0.04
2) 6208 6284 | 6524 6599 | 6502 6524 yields -0.05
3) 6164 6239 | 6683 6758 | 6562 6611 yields 0.06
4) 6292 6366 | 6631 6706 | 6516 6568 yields 0.05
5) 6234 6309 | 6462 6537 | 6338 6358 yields 0.02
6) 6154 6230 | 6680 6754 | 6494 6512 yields 0.01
